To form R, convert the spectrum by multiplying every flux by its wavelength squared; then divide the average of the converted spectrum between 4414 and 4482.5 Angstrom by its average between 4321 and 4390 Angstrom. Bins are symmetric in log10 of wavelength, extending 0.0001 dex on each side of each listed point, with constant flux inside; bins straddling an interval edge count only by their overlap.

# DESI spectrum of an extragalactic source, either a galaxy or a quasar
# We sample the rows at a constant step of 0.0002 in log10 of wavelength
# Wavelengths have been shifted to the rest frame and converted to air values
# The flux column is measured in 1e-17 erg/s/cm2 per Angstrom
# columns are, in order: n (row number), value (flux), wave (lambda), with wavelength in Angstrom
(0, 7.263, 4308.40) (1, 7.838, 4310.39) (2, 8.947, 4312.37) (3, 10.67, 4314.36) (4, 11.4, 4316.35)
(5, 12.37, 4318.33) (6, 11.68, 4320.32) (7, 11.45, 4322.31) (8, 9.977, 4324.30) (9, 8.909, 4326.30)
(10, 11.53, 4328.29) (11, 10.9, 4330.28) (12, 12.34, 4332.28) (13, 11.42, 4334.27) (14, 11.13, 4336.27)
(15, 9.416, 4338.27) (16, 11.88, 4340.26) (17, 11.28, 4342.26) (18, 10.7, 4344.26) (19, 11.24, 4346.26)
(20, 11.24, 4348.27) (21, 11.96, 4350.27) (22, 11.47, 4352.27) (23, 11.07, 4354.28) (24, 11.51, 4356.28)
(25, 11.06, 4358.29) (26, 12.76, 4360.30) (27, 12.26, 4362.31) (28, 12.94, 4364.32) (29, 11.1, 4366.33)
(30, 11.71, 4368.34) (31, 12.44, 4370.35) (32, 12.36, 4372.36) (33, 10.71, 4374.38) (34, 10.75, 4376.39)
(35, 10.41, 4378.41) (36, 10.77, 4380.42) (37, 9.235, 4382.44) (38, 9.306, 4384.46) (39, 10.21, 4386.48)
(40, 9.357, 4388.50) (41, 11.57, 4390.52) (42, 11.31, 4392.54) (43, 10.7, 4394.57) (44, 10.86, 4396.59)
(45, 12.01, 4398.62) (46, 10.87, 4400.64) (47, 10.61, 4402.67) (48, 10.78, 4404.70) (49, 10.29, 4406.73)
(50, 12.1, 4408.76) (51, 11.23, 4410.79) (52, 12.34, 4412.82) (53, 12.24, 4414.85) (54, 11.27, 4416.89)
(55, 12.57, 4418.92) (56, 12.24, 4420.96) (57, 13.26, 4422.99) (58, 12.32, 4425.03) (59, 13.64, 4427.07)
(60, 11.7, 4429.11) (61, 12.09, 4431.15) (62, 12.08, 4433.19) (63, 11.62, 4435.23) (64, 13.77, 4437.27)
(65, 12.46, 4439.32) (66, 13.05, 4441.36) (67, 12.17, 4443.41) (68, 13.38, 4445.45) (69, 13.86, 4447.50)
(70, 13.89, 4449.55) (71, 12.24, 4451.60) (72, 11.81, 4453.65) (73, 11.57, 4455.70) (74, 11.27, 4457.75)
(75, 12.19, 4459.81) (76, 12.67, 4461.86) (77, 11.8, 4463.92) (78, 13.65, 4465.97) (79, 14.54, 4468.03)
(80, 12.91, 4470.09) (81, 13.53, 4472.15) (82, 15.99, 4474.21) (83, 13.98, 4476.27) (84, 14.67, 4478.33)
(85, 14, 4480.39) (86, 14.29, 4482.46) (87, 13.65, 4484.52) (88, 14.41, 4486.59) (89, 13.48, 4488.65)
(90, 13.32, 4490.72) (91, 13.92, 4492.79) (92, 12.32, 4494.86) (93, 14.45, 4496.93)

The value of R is 1.21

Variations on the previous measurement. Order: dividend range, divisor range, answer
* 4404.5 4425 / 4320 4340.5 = 1.13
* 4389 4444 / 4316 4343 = 1.11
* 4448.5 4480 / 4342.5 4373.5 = 1.18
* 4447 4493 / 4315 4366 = 1.25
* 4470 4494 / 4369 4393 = 1.37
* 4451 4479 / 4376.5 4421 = 1.22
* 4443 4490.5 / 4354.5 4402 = 1.25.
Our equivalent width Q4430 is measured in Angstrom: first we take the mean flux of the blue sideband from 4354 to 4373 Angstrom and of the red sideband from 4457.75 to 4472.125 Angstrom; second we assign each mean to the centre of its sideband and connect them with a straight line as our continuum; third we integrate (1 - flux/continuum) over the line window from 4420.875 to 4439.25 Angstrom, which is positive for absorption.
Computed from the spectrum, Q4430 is 0.03 Angstrom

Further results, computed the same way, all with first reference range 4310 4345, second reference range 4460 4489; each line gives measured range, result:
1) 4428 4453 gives 0.8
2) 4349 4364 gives -0.5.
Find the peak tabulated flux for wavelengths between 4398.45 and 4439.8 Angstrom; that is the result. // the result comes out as 13.77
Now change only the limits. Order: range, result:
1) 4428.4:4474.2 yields 14.54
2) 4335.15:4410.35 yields 12.94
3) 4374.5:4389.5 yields 10.77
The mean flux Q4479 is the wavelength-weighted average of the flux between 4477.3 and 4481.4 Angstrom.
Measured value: 14.3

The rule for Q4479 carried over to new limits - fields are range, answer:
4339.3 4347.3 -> 11.3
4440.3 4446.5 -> 12.9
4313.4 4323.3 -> 11.5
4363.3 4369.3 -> 11.9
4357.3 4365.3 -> 12.2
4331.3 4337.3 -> 11.6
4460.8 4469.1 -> 13.2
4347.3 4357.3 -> 11.5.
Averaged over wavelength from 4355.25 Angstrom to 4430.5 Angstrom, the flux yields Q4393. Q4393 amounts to 11.4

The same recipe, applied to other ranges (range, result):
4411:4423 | 12.2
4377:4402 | 10.6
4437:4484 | 13.2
